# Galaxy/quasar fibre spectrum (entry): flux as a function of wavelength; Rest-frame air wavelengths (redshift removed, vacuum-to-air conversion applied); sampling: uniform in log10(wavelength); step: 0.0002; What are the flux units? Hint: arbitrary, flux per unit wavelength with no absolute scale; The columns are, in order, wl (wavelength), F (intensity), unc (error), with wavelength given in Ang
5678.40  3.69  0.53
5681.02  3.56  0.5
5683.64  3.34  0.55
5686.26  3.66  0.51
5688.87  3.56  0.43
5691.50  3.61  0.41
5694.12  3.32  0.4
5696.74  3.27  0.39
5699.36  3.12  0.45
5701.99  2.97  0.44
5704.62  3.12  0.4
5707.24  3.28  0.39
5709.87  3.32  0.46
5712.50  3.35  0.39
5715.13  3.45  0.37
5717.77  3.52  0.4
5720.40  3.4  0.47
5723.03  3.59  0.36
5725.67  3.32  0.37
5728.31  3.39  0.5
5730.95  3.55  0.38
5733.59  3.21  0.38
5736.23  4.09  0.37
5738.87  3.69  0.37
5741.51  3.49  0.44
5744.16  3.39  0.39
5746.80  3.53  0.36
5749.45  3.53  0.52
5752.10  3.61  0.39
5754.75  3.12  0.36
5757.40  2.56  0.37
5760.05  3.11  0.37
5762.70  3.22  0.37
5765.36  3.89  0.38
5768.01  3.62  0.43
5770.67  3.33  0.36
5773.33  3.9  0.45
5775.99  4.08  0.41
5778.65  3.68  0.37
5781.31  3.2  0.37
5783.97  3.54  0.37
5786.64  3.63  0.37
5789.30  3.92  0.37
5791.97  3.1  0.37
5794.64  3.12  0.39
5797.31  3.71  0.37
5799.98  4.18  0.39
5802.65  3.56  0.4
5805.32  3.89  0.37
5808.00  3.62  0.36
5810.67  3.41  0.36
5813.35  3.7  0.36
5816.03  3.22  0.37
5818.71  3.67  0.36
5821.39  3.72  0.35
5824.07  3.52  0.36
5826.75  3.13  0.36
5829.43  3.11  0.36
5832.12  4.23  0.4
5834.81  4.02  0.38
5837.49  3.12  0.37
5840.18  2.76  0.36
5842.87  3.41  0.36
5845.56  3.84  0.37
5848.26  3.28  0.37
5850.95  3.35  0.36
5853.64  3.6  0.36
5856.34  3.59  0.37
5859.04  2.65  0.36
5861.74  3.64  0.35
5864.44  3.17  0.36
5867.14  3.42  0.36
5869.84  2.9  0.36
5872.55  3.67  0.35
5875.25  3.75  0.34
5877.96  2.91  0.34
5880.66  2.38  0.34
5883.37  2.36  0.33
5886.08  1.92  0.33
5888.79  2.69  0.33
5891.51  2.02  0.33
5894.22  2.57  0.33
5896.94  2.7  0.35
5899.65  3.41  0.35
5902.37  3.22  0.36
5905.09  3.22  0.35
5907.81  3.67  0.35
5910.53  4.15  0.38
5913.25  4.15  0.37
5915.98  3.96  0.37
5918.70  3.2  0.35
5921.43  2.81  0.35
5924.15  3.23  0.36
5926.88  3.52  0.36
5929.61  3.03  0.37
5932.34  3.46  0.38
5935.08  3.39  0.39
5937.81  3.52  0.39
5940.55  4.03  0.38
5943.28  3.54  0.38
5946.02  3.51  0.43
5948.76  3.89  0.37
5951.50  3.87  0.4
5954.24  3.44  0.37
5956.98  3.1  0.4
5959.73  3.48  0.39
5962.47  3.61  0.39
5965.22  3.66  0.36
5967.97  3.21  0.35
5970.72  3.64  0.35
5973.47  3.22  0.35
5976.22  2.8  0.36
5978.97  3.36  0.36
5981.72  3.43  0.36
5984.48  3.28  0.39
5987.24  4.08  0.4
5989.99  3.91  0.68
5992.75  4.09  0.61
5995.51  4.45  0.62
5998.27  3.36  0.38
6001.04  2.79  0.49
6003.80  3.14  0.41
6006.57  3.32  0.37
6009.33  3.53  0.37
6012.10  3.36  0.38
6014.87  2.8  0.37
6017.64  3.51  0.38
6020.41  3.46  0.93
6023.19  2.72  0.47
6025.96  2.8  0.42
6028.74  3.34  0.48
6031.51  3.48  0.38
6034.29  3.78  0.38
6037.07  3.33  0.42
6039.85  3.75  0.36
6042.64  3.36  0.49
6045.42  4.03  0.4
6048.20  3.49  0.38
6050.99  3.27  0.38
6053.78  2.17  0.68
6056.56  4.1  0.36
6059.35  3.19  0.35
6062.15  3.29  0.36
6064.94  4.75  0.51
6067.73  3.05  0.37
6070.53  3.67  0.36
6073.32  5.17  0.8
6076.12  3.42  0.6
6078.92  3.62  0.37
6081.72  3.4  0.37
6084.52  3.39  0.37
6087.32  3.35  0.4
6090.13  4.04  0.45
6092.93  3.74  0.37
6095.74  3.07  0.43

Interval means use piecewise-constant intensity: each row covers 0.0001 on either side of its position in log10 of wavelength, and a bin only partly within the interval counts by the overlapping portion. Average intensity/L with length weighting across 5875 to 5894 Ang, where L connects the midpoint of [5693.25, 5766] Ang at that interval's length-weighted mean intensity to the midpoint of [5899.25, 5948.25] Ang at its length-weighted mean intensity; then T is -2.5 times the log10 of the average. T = 0.36 mag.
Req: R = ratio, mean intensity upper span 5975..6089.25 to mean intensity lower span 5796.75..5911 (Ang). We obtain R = 1.1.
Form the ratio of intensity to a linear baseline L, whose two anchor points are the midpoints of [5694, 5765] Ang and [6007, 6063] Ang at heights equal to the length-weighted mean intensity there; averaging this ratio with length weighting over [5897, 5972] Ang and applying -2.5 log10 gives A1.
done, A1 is -0.05 mag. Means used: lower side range 3.36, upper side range 3.34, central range 3.5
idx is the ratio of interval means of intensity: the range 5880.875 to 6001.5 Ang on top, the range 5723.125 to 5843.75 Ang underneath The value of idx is 0.96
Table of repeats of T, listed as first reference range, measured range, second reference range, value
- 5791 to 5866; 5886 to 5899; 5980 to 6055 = 0.36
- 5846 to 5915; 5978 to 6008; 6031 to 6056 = -0.07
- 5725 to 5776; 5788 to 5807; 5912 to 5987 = -0.05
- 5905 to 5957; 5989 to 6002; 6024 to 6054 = -0.09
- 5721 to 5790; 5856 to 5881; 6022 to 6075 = 0.09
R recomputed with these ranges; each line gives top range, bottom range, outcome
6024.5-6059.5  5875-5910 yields 1.20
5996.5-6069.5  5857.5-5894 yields 1.17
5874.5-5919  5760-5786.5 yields 0.86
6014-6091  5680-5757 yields 1.02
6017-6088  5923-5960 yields 1.00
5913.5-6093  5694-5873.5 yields 1.01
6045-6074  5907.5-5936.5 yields 1.03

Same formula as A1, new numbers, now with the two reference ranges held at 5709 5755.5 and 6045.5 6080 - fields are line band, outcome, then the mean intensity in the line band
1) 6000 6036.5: 0.11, 3.24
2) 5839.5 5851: 0.05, 3.36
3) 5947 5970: 0.01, 3.53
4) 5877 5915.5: 0.19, 2.98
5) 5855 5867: 0.08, 3.28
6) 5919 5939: 0.09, 3.27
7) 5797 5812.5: -0.07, 3.73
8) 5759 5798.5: -0.01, 3.54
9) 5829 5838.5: -0.05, 3.69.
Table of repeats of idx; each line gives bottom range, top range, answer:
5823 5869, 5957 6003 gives 1.03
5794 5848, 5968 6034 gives 0.96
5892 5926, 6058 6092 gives 1.11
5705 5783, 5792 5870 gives 1.00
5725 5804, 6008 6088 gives 0.99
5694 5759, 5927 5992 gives 1.04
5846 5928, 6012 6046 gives 1.05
